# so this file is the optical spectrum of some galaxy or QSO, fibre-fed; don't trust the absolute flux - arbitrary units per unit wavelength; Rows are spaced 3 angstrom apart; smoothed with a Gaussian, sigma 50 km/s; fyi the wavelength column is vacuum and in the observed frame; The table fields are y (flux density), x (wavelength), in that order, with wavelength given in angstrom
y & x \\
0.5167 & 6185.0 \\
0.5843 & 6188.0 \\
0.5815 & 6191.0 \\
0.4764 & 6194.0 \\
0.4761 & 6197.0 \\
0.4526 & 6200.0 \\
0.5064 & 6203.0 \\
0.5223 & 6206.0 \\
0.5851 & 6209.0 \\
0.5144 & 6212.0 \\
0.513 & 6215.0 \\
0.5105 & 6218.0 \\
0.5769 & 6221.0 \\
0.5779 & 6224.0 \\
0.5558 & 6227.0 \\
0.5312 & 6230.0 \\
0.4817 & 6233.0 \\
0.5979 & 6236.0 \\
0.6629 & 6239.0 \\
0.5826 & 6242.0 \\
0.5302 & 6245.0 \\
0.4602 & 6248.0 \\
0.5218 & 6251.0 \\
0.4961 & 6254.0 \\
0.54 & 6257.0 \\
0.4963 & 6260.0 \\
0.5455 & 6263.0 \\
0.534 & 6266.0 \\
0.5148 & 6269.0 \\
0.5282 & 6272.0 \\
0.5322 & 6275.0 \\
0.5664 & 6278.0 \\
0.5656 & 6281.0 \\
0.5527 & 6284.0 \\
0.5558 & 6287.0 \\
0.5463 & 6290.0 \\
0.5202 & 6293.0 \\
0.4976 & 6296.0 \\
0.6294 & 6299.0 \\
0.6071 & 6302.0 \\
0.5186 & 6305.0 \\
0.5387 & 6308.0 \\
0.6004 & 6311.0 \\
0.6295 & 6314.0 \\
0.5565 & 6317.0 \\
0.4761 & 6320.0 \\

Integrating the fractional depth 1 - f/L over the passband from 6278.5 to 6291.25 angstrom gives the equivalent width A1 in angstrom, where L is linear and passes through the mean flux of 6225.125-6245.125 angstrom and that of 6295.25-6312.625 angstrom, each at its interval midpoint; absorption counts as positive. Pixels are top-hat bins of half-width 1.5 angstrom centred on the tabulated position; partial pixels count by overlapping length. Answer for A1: 0.3 angstrom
